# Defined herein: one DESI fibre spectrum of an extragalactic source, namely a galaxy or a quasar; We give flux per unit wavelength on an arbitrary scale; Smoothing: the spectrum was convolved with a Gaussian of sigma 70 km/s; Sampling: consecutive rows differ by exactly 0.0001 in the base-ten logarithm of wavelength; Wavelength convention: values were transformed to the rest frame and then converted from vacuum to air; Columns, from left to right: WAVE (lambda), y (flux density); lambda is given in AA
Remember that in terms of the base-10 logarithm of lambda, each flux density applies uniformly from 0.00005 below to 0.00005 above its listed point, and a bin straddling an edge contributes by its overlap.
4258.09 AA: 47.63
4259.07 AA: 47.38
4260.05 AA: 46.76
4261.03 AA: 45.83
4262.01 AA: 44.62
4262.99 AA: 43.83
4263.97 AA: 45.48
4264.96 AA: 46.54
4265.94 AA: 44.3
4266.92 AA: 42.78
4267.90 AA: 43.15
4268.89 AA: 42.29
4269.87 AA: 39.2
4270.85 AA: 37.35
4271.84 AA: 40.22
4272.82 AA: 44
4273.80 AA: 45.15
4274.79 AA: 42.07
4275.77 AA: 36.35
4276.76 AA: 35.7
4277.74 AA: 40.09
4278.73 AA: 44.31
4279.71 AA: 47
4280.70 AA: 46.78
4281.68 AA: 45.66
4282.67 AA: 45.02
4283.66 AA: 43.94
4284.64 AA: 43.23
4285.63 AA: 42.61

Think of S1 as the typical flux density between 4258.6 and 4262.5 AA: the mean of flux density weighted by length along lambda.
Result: 46.2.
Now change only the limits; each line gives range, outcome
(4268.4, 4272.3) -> 39.8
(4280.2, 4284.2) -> 45.3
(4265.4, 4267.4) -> 43.7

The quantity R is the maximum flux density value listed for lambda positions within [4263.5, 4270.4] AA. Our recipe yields 46.54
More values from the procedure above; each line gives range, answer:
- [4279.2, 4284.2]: 47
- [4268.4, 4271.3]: 42.29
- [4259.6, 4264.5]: 46.76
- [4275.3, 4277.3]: 36.35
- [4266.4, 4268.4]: 43.15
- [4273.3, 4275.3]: 45.15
